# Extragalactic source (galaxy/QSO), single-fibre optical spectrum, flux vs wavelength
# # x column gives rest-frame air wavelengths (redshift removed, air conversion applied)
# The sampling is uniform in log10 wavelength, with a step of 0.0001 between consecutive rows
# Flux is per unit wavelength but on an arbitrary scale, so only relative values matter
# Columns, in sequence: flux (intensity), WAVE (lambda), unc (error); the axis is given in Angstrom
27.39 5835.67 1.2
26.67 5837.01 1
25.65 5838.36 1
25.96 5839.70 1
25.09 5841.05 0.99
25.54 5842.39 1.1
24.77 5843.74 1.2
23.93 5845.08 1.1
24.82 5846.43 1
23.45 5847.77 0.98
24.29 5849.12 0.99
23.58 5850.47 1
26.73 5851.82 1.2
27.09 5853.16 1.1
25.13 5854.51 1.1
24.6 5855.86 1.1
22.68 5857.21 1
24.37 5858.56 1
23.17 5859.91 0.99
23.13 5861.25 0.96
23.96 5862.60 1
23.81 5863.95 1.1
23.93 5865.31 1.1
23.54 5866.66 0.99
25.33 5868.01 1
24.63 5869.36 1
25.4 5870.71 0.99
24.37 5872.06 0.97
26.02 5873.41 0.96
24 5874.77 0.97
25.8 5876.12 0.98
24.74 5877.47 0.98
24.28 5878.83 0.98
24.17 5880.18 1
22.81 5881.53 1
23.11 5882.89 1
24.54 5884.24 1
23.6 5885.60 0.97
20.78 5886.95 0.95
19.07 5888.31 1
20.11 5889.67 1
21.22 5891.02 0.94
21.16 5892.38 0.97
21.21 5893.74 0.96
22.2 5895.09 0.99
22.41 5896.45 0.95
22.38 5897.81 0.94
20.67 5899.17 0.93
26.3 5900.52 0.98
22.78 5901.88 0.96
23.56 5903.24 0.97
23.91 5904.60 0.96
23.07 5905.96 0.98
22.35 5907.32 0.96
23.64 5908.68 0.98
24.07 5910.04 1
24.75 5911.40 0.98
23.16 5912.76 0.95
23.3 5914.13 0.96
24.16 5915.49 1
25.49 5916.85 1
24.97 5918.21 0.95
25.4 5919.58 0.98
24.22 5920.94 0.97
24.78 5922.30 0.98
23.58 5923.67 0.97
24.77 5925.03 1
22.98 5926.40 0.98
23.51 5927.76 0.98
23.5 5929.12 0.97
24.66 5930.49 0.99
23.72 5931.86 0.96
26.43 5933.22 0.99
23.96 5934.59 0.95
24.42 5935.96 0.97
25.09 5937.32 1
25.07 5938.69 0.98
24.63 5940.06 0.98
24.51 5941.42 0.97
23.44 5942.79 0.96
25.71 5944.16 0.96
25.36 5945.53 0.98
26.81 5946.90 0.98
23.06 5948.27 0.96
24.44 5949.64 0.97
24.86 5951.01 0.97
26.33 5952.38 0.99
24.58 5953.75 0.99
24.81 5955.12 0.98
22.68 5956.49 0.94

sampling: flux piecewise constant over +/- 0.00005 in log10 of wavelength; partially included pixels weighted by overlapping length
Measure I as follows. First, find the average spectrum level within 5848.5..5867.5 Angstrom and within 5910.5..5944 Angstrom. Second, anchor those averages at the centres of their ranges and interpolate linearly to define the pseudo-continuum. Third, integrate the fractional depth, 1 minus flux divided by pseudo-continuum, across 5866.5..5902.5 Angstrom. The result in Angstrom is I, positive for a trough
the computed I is 1.7 Angstrom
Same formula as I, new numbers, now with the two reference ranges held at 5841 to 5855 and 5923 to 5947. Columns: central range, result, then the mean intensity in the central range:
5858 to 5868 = 0.4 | 23.8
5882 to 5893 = 1.3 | 21.7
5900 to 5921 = 0.5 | 24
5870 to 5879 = -0.1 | 25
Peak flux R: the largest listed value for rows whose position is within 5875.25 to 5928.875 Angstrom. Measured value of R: 26.3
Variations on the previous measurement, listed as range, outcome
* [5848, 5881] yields 27.09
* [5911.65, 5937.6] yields 26.43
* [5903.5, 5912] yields 24.75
